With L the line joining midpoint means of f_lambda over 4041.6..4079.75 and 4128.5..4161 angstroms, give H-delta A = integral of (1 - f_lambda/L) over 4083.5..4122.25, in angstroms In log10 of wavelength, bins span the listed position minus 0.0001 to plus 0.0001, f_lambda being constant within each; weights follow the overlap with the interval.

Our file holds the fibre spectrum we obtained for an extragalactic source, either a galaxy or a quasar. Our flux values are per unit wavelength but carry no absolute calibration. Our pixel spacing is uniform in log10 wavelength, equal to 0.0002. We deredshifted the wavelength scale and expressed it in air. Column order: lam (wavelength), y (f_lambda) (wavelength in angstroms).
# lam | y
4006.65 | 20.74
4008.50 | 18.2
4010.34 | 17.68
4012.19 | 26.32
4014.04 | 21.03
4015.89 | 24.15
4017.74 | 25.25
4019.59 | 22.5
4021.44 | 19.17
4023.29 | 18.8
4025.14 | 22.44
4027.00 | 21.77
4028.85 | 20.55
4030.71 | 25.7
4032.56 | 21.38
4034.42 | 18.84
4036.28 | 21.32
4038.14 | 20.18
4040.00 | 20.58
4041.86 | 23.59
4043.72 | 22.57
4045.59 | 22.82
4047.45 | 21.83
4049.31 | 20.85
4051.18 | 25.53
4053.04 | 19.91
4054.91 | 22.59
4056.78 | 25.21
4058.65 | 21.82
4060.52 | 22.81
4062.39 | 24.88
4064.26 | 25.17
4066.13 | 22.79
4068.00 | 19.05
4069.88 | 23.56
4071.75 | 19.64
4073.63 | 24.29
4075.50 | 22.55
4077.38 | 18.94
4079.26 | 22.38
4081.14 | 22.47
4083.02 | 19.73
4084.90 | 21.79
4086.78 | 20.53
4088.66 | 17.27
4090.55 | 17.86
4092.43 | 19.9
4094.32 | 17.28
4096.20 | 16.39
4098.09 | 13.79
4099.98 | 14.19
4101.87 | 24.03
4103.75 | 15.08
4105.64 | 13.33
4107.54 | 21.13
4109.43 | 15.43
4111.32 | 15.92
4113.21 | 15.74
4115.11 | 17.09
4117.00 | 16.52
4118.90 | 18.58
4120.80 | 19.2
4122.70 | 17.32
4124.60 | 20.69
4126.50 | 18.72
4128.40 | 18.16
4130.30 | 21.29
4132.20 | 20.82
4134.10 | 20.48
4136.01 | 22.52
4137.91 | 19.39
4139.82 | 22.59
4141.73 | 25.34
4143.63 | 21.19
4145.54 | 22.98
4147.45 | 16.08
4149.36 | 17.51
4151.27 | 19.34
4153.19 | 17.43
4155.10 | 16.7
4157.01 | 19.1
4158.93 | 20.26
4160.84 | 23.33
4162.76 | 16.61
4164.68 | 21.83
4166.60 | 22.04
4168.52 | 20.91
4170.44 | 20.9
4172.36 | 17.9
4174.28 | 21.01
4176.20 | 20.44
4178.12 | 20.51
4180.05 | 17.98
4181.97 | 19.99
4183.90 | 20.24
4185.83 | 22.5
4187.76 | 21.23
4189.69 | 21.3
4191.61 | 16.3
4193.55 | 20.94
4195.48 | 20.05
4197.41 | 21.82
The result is 6.9 angstroms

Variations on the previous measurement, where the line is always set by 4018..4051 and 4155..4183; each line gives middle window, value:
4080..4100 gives 2.36 angstroms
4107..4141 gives 2.62 angstroms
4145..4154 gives 0.80 angstroms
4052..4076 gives -1.53 angstroms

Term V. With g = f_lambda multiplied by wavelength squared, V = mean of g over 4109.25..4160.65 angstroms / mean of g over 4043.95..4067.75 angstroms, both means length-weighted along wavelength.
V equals 0.87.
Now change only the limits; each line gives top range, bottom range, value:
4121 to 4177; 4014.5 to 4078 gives 0.95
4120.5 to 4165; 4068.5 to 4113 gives 1.08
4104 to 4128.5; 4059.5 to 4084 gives 0.80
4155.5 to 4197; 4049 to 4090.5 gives 0.97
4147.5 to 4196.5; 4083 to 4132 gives 1.14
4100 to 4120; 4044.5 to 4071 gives 0.77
